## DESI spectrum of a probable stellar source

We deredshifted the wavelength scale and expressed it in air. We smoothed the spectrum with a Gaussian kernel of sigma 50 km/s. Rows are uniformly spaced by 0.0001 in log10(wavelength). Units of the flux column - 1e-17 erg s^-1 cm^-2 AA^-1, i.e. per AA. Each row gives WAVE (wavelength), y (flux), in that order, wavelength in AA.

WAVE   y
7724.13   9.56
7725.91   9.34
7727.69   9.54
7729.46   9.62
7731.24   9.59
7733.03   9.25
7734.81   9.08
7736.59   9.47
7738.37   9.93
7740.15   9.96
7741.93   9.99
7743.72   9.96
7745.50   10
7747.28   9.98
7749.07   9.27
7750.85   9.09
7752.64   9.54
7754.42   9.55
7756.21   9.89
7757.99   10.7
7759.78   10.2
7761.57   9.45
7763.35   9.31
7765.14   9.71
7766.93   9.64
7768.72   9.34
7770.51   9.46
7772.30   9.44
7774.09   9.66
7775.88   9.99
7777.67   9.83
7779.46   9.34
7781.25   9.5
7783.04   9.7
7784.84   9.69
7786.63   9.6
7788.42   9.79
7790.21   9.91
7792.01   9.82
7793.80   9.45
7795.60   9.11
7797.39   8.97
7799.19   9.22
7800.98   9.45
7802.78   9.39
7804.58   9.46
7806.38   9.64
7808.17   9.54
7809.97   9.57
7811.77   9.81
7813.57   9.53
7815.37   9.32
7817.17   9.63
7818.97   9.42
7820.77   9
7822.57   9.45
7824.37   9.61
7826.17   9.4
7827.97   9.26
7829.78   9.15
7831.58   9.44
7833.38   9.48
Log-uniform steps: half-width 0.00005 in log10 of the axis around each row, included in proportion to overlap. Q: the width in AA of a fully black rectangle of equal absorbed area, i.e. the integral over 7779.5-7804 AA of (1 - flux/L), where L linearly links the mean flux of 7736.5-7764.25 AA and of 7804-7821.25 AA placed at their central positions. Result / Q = 0.2 AA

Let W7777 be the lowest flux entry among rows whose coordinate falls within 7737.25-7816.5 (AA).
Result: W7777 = 8.97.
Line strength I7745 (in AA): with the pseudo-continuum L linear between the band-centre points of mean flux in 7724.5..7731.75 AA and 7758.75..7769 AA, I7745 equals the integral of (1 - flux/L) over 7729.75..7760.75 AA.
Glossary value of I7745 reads -0.5 AA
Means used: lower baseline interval 9.53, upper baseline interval 9.63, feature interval 9.73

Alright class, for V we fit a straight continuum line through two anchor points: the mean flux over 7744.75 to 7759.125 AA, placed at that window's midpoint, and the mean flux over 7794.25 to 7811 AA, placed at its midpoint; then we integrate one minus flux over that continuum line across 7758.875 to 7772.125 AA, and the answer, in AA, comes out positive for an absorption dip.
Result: 0.1 AA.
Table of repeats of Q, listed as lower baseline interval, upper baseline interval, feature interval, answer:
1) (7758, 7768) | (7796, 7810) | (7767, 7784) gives 0.1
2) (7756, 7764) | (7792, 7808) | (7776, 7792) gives -0.2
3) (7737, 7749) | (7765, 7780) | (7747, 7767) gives 0.1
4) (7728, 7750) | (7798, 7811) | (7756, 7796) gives -0.5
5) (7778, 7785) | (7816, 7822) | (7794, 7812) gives 0.1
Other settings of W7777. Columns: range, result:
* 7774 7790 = 9.34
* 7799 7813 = 9.22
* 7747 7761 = 9.09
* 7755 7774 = 9.31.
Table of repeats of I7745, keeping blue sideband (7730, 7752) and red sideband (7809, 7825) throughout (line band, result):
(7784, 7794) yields -0.20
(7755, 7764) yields -0.30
